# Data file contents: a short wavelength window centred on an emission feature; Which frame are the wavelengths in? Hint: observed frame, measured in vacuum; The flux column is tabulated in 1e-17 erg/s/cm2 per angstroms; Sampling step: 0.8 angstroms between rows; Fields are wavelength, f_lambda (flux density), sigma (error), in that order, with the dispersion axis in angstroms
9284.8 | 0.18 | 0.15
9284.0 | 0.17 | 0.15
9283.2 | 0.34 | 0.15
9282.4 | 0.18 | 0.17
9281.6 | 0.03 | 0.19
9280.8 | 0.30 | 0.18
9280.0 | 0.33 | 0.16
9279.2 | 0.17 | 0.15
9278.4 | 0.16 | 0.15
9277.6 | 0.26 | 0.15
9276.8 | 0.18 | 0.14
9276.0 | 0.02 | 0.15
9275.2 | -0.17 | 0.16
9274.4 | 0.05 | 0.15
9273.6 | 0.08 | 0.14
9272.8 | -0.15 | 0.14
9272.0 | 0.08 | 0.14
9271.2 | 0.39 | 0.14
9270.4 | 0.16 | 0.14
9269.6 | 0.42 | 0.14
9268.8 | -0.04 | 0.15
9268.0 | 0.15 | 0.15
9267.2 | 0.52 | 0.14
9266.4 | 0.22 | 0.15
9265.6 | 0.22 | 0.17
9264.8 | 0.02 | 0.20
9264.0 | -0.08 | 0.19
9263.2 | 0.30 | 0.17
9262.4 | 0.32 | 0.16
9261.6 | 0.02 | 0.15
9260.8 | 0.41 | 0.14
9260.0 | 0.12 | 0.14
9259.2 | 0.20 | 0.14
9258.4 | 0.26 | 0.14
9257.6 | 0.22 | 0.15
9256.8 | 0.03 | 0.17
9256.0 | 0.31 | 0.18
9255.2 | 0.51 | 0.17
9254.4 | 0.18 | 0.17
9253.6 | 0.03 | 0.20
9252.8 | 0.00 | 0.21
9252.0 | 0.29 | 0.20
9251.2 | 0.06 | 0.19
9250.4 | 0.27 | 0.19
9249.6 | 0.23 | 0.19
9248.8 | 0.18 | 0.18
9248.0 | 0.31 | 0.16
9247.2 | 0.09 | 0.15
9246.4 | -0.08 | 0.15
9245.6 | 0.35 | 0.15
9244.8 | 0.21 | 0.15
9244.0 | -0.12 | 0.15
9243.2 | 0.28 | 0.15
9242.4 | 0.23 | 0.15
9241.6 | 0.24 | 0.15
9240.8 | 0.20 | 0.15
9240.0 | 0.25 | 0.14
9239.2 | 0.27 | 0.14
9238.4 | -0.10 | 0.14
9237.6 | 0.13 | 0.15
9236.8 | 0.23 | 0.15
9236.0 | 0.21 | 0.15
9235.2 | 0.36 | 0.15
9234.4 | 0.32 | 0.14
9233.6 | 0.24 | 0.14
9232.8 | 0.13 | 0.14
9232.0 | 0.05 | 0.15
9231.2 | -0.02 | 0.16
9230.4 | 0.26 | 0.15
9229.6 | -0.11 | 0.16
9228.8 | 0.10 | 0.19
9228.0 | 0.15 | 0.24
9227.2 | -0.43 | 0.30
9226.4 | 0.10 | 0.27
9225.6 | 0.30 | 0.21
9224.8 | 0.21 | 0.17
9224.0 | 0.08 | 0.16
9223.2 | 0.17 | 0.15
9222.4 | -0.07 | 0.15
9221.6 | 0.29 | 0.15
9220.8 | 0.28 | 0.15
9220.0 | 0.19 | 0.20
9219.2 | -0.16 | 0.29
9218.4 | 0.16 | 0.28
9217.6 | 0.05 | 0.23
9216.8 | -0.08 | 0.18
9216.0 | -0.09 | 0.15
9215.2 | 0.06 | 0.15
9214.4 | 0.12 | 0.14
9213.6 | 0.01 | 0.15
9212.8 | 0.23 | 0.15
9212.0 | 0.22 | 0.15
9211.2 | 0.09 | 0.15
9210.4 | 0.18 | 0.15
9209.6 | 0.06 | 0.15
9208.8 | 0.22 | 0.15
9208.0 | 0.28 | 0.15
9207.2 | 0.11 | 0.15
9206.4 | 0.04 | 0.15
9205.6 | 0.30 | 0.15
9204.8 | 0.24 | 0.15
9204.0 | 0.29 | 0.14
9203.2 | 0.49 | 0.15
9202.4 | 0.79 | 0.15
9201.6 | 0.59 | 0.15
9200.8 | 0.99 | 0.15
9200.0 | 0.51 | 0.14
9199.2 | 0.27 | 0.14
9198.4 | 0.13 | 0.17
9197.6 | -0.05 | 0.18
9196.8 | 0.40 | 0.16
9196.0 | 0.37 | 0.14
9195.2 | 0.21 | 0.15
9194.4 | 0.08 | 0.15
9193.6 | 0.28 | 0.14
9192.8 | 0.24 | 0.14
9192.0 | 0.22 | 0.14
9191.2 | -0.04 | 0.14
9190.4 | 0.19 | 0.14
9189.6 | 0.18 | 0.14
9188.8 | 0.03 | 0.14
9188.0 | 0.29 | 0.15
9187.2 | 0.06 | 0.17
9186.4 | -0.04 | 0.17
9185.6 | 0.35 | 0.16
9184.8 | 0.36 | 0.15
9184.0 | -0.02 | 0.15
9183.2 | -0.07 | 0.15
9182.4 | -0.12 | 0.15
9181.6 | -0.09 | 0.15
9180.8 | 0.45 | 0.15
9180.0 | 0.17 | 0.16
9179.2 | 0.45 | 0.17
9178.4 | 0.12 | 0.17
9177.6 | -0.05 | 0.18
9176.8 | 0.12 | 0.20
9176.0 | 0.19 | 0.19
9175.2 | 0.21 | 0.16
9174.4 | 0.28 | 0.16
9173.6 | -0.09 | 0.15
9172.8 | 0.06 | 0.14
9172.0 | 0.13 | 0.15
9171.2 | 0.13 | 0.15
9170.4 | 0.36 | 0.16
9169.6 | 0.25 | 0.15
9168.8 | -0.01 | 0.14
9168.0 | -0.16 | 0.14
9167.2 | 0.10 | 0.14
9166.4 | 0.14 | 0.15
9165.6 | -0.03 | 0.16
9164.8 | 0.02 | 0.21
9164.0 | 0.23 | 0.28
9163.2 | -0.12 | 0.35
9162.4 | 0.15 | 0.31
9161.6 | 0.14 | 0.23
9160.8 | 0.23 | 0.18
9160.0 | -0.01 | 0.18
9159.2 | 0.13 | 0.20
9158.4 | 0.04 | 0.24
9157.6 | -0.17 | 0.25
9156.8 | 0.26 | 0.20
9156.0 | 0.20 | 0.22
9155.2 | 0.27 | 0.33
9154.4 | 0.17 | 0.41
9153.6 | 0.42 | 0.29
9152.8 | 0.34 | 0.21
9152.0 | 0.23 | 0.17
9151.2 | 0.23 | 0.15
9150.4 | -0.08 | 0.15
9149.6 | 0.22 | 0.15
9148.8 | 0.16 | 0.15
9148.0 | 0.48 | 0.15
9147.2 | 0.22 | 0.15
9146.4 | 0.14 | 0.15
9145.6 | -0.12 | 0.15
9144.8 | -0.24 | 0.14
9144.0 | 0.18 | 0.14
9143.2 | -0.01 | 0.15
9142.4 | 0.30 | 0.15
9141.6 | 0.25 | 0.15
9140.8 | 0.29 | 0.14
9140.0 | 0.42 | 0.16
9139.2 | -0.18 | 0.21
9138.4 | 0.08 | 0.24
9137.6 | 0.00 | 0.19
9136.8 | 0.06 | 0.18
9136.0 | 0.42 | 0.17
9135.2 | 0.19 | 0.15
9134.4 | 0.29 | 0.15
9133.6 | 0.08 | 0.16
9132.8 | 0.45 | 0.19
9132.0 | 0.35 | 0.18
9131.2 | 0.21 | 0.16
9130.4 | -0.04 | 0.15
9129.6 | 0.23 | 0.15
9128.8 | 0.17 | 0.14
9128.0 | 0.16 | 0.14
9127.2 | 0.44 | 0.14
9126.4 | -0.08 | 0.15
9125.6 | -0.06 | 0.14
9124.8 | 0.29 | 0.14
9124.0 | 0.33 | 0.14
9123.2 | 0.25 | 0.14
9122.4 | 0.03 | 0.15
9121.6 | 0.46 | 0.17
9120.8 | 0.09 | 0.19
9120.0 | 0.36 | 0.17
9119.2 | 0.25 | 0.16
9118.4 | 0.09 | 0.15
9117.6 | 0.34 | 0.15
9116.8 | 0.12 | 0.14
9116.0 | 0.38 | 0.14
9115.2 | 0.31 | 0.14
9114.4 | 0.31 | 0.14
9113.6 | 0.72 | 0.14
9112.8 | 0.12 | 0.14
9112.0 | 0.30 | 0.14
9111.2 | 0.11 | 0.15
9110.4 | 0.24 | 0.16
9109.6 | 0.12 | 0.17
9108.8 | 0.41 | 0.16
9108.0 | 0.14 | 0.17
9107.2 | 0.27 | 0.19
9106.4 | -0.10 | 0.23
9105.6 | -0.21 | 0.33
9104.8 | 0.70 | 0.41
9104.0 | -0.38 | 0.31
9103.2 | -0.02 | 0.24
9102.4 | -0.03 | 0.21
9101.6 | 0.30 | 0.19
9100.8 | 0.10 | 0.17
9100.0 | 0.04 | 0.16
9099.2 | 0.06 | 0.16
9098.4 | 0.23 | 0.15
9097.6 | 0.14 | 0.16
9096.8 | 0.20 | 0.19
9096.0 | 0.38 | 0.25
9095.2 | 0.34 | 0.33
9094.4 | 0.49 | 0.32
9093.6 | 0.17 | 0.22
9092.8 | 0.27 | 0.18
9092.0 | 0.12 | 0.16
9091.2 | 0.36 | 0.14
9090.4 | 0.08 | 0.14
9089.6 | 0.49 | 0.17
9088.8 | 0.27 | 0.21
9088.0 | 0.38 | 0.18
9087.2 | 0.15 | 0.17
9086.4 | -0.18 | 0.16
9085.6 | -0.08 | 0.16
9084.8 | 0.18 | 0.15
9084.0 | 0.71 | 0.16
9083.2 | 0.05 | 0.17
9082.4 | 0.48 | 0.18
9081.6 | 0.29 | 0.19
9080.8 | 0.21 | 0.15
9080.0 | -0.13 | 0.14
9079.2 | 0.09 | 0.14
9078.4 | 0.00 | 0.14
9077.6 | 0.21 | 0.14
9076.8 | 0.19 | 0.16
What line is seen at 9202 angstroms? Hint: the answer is Hbeta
